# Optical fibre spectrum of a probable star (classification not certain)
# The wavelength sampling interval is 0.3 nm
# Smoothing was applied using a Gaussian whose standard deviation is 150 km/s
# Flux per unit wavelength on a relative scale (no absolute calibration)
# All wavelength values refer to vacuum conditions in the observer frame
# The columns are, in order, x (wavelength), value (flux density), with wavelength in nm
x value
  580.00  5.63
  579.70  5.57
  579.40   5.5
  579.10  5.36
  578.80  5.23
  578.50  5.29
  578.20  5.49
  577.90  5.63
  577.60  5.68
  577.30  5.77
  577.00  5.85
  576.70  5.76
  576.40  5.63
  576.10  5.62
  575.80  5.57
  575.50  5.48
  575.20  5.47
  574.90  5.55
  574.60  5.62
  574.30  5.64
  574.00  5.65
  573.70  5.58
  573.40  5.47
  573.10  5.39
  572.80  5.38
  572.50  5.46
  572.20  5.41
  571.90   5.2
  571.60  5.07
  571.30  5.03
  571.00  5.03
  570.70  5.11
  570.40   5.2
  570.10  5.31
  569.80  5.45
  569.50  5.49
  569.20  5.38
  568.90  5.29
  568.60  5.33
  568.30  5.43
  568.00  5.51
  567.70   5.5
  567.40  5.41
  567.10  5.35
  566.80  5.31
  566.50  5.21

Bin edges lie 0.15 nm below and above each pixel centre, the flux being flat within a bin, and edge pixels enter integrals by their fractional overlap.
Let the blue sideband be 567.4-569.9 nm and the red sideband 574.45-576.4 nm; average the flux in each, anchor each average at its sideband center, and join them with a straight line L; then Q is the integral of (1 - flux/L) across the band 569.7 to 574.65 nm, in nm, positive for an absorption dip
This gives 0.13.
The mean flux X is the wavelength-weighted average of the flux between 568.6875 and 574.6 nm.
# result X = 5.35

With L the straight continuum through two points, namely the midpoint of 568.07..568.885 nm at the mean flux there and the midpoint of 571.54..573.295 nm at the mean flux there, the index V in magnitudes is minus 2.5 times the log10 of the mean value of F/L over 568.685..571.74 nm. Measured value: 0.02 mag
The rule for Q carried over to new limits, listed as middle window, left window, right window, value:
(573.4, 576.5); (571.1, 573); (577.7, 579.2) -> -0.14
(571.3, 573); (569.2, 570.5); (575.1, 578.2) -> 0.06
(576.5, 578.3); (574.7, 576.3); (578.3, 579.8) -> -0.08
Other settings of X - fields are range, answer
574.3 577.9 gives 5.64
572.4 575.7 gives 5.52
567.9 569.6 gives 5.4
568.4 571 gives 5.31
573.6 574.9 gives 5.62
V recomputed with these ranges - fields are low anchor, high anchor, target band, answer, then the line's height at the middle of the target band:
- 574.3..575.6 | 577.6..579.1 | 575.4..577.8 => -0.036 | 5.49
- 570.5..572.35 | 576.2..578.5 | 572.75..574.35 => -0.038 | 5.33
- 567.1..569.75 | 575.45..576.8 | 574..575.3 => -0.001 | 5.58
